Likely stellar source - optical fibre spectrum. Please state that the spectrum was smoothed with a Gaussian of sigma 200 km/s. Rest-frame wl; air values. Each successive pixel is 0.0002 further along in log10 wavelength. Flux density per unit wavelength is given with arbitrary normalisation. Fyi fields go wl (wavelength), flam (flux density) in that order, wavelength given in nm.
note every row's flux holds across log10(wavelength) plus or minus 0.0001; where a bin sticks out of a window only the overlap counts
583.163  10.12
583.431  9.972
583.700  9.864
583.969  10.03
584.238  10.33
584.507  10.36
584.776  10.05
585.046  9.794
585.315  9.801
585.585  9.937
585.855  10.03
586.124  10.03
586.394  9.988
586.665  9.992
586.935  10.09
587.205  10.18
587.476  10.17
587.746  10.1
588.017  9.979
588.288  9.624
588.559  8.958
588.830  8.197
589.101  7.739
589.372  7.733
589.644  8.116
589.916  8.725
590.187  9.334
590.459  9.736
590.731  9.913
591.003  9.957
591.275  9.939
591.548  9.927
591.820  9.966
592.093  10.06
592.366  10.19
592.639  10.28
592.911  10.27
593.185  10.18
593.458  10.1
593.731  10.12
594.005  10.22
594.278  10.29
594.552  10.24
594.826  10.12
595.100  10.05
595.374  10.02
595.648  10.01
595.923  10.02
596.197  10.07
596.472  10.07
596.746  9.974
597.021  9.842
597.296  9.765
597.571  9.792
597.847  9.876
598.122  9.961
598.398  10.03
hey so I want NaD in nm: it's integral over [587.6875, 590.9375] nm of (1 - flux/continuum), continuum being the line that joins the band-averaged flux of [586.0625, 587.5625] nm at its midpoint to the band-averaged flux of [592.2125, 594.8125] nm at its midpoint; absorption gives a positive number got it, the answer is 0.36 nm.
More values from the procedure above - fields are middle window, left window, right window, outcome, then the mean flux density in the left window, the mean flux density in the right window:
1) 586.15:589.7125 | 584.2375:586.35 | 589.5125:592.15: 0.17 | 10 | 9.56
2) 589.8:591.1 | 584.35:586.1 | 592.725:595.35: 0.07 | 10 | 10.2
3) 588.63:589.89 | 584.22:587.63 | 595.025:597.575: 0.25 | 10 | 9.97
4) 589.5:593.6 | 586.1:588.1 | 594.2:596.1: 0.13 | 10.1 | 10.1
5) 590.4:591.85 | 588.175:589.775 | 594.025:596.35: -0.15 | 8.38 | 10.1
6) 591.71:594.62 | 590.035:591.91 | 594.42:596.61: -0.07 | 9.82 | 10.1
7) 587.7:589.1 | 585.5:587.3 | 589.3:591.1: 0.06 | 10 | 9.1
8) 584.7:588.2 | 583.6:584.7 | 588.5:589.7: -0.32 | 10.2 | 8.1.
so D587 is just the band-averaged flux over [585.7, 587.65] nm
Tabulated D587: 10.1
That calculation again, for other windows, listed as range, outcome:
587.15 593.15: 9.51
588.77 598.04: 9.75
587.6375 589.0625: 9.25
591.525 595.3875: 10.1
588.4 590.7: 8.64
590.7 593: 10.1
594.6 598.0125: 9.97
